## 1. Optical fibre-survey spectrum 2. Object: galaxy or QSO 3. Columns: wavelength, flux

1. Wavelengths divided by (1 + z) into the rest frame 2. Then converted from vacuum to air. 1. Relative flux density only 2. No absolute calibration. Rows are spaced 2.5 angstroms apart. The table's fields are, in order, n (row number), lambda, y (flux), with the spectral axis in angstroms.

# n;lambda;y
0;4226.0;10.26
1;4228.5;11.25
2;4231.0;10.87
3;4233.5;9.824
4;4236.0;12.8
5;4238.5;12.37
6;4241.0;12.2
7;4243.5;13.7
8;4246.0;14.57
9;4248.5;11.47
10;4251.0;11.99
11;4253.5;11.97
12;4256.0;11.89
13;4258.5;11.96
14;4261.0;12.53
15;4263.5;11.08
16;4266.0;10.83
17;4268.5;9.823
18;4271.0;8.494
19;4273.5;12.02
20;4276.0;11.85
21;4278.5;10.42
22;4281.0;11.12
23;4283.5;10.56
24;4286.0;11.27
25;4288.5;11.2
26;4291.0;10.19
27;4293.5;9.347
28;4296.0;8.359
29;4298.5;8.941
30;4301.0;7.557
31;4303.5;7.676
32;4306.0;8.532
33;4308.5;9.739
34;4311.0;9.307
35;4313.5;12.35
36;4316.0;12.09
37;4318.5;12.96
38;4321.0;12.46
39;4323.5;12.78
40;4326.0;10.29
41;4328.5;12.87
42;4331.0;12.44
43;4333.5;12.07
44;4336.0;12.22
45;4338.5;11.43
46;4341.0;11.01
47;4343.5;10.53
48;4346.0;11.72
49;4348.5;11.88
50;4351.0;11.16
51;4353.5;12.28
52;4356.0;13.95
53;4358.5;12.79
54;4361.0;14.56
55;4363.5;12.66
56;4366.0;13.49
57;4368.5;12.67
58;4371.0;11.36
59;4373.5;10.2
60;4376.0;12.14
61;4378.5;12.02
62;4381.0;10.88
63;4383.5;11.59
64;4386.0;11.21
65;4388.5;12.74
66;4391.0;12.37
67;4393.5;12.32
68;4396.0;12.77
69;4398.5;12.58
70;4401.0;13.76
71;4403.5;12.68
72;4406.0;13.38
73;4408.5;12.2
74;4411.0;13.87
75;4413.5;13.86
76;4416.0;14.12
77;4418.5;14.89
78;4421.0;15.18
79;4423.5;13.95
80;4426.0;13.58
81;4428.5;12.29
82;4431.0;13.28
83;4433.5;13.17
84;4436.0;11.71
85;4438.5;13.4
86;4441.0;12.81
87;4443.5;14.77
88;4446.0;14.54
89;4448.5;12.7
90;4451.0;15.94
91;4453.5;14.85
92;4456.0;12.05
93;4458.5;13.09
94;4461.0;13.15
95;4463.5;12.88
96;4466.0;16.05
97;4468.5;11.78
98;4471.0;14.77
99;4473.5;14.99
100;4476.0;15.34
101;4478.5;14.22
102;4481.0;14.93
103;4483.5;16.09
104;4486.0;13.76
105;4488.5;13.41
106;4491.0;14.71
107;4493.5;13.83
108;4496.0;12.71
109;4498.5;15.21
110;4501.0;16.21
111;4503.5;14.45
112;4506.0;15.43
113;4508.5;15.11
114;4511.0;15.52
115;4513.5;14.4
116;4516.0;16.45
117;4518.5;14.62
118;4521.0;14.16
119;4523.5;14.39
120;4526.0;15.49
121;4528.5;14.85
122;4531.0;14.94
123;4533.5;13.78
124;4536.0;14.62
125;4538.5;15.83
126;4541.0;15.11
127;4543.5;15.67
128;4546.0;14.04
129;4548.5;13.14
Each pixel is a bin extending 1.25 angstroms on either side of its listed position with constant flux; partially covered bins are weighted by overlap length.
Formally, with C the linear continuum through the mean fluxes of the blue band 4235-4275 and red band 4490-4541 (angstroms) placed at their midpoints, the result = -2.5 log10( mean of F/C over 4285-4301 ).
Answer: 0.26 mag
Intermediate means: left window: 11.9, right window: 14.8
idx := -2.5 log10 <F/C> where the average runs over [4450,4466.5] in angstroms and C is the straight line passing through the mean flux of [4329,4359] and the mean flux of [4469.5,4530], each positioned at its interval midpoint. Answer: 0.01 mag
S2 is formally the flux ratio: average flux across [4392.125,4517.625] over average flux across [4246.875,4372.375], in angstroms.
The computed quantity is 1.2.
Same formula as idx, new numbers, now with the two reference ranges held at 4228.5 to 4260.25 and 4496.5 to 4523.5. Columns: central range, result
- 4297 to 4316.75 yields 0.33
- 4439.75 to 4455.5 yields 0.02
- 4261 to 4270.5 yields 0.16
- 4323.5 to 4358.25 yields 0.11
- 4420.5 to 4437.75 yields 0.07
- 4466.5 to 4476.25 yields 0.03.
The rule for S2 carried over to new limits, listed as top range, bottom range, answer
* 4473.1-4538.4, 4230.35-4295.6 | 1.30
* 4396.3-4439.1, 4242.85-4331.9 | 1.22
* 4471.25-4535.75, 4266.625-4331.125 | 1.40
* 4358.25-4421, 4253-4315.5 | 1.23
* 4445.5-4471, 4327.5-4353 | 1.17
